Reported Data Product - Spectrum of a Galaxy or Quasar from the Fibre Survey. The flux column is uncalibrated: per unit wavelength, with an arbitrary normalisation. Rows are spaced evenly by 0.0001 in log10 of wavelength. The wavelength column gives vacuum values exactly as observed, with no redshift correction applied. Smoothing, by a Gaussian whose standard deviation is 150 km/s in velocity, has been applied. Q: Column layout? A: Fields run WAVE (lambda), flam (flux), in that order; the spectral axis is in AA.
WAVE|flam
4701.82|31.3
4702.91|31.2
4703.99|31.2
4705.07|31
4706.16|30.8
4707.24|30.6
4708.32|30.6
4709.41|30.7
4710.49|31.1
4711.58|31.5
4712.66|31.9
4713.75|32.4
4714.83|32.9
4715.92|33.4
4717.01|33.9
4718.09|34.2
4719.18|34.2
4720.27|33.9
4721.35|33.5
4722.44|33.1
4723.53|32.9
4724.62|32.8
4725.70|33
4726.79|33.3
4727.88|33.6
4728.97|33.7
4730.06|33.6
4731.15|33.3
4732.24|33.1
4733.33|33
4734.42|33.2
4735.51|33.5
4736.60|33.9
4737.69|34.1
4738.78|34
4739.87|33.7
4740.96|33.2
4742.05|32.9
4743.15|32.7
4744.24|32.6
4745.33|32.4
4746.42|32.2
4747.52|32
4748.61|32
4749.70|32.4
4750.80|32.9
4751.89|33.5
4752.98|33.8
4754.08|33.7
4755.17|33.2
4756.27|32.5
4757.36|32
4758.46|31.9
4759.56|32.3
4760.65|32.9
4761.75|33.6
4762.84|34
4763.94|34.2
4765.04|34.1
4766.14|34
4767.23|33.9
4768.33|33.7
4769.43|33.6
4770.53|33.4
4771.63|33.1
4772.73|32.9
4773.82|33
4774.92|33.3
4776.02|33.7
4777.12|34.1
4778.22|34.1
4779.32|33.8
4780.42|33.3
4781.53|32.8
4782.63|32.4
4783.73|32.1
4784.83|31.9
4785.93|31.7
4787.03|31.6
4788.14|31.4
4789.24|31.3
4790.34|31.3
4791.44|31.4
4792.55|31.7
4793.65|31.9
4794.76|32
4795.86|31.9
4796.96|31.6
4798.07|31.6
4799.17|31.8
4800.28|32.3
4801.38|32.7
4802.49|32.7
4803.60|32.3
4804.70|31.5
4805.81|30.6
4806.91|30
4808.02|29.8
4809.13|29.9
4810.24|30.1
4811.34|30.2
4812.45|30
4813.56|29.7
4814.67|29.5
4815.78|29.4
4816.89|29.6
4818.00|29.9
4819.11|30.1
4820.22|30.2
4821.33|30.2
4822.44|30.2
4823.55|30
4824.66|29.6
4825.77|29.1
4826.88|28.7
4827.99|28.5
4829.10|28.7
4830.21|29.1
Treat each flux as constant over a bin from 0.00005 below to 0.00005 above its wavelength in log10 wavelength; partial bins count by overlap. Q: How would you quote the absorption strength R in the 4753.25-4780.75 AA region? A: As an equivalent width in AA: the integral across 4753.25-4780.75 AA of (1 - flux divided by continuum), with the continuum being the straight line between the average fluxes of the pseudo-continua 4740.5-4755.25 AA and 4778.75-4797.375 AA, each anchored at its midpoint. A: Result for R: -0.80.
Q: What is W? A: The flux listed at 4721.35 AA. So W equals 33.5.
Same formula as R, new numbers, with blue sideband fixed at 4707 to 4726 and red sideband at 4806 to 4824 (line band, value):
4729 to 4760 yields -1.1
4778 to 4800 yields -1.0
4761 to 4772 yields -0.9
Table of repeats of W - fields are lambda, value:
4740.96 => 33.2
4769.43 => 33.6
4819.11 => 30.1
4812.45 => 30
